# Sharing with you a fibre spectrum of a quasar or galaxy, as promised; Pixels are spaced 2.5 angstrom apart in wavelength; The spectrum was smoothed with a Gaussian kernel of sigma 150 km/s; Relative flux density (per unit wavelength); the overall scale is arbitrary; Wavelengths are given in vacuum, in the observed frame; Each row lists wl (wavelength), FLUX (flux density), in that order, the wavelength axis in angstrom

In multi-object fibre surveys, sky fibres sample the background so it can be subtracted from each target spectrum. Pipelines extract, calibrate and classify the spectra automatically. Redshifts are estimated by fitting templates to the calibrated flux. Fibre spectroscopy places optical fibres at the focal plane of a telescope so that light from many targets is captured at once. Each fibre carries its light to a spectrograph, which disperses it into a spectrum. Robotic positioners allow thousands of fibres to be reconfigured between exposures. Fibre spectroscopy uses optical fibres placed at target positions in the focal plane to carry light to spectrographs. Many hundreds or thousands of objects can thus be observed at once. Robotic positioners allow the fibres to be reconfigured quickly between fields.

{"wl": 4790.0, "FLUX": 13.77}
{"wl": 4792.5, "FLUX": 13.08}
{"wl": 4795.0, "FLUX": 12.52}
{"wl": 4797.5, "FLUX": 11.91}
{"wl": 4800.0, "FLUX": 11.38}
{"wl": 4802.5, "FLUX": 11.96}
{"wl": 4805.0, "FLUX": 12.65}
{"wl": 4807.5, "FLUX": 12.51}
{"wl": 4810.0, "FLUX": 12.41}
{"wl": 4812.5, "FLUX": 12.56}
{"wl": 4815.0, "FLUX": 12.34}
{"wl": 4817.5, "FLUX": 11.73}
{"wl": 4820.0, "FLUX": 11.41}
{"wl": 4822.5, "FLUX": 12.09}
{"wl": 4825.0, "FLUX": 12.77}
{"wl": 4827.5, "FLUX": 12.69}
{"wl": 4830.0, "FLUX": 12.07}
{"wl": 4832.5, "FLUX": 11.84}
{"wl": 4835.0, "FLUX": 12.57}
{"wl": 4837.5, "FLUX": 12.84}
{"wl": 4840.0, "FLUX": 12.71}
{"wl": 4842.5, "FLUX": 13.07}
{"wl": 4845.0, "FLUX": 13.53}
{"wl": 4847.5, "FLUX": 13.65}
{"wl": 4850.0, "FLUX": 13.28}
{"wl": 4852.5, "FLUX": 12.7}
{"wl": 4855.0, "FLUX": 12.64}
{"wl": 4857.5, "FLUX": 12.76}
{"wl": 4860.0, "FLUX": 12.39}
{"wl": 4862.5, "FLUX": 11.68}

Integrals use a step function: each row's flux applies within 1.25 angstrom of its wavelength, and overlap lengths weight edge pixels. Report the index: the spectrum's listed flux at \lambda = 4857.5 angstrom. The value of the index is 12.76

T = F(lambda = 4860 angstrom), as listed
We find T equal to 12.39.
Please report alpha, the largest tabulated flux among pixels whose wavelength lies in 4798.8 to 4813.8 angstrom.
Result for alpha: 12.65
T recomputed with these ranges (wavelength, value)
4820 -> 11.41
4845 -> 13.53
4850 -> 13.28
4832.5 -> 11.84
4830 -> 12.07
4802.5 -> 11.96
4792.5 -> 13.08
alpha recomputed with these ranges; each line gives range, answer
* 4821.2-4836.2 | 12.77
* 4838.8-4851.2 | 13.65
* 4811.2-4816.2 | 12.56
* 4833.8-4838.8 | 12.84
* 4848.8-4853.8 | 13.28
